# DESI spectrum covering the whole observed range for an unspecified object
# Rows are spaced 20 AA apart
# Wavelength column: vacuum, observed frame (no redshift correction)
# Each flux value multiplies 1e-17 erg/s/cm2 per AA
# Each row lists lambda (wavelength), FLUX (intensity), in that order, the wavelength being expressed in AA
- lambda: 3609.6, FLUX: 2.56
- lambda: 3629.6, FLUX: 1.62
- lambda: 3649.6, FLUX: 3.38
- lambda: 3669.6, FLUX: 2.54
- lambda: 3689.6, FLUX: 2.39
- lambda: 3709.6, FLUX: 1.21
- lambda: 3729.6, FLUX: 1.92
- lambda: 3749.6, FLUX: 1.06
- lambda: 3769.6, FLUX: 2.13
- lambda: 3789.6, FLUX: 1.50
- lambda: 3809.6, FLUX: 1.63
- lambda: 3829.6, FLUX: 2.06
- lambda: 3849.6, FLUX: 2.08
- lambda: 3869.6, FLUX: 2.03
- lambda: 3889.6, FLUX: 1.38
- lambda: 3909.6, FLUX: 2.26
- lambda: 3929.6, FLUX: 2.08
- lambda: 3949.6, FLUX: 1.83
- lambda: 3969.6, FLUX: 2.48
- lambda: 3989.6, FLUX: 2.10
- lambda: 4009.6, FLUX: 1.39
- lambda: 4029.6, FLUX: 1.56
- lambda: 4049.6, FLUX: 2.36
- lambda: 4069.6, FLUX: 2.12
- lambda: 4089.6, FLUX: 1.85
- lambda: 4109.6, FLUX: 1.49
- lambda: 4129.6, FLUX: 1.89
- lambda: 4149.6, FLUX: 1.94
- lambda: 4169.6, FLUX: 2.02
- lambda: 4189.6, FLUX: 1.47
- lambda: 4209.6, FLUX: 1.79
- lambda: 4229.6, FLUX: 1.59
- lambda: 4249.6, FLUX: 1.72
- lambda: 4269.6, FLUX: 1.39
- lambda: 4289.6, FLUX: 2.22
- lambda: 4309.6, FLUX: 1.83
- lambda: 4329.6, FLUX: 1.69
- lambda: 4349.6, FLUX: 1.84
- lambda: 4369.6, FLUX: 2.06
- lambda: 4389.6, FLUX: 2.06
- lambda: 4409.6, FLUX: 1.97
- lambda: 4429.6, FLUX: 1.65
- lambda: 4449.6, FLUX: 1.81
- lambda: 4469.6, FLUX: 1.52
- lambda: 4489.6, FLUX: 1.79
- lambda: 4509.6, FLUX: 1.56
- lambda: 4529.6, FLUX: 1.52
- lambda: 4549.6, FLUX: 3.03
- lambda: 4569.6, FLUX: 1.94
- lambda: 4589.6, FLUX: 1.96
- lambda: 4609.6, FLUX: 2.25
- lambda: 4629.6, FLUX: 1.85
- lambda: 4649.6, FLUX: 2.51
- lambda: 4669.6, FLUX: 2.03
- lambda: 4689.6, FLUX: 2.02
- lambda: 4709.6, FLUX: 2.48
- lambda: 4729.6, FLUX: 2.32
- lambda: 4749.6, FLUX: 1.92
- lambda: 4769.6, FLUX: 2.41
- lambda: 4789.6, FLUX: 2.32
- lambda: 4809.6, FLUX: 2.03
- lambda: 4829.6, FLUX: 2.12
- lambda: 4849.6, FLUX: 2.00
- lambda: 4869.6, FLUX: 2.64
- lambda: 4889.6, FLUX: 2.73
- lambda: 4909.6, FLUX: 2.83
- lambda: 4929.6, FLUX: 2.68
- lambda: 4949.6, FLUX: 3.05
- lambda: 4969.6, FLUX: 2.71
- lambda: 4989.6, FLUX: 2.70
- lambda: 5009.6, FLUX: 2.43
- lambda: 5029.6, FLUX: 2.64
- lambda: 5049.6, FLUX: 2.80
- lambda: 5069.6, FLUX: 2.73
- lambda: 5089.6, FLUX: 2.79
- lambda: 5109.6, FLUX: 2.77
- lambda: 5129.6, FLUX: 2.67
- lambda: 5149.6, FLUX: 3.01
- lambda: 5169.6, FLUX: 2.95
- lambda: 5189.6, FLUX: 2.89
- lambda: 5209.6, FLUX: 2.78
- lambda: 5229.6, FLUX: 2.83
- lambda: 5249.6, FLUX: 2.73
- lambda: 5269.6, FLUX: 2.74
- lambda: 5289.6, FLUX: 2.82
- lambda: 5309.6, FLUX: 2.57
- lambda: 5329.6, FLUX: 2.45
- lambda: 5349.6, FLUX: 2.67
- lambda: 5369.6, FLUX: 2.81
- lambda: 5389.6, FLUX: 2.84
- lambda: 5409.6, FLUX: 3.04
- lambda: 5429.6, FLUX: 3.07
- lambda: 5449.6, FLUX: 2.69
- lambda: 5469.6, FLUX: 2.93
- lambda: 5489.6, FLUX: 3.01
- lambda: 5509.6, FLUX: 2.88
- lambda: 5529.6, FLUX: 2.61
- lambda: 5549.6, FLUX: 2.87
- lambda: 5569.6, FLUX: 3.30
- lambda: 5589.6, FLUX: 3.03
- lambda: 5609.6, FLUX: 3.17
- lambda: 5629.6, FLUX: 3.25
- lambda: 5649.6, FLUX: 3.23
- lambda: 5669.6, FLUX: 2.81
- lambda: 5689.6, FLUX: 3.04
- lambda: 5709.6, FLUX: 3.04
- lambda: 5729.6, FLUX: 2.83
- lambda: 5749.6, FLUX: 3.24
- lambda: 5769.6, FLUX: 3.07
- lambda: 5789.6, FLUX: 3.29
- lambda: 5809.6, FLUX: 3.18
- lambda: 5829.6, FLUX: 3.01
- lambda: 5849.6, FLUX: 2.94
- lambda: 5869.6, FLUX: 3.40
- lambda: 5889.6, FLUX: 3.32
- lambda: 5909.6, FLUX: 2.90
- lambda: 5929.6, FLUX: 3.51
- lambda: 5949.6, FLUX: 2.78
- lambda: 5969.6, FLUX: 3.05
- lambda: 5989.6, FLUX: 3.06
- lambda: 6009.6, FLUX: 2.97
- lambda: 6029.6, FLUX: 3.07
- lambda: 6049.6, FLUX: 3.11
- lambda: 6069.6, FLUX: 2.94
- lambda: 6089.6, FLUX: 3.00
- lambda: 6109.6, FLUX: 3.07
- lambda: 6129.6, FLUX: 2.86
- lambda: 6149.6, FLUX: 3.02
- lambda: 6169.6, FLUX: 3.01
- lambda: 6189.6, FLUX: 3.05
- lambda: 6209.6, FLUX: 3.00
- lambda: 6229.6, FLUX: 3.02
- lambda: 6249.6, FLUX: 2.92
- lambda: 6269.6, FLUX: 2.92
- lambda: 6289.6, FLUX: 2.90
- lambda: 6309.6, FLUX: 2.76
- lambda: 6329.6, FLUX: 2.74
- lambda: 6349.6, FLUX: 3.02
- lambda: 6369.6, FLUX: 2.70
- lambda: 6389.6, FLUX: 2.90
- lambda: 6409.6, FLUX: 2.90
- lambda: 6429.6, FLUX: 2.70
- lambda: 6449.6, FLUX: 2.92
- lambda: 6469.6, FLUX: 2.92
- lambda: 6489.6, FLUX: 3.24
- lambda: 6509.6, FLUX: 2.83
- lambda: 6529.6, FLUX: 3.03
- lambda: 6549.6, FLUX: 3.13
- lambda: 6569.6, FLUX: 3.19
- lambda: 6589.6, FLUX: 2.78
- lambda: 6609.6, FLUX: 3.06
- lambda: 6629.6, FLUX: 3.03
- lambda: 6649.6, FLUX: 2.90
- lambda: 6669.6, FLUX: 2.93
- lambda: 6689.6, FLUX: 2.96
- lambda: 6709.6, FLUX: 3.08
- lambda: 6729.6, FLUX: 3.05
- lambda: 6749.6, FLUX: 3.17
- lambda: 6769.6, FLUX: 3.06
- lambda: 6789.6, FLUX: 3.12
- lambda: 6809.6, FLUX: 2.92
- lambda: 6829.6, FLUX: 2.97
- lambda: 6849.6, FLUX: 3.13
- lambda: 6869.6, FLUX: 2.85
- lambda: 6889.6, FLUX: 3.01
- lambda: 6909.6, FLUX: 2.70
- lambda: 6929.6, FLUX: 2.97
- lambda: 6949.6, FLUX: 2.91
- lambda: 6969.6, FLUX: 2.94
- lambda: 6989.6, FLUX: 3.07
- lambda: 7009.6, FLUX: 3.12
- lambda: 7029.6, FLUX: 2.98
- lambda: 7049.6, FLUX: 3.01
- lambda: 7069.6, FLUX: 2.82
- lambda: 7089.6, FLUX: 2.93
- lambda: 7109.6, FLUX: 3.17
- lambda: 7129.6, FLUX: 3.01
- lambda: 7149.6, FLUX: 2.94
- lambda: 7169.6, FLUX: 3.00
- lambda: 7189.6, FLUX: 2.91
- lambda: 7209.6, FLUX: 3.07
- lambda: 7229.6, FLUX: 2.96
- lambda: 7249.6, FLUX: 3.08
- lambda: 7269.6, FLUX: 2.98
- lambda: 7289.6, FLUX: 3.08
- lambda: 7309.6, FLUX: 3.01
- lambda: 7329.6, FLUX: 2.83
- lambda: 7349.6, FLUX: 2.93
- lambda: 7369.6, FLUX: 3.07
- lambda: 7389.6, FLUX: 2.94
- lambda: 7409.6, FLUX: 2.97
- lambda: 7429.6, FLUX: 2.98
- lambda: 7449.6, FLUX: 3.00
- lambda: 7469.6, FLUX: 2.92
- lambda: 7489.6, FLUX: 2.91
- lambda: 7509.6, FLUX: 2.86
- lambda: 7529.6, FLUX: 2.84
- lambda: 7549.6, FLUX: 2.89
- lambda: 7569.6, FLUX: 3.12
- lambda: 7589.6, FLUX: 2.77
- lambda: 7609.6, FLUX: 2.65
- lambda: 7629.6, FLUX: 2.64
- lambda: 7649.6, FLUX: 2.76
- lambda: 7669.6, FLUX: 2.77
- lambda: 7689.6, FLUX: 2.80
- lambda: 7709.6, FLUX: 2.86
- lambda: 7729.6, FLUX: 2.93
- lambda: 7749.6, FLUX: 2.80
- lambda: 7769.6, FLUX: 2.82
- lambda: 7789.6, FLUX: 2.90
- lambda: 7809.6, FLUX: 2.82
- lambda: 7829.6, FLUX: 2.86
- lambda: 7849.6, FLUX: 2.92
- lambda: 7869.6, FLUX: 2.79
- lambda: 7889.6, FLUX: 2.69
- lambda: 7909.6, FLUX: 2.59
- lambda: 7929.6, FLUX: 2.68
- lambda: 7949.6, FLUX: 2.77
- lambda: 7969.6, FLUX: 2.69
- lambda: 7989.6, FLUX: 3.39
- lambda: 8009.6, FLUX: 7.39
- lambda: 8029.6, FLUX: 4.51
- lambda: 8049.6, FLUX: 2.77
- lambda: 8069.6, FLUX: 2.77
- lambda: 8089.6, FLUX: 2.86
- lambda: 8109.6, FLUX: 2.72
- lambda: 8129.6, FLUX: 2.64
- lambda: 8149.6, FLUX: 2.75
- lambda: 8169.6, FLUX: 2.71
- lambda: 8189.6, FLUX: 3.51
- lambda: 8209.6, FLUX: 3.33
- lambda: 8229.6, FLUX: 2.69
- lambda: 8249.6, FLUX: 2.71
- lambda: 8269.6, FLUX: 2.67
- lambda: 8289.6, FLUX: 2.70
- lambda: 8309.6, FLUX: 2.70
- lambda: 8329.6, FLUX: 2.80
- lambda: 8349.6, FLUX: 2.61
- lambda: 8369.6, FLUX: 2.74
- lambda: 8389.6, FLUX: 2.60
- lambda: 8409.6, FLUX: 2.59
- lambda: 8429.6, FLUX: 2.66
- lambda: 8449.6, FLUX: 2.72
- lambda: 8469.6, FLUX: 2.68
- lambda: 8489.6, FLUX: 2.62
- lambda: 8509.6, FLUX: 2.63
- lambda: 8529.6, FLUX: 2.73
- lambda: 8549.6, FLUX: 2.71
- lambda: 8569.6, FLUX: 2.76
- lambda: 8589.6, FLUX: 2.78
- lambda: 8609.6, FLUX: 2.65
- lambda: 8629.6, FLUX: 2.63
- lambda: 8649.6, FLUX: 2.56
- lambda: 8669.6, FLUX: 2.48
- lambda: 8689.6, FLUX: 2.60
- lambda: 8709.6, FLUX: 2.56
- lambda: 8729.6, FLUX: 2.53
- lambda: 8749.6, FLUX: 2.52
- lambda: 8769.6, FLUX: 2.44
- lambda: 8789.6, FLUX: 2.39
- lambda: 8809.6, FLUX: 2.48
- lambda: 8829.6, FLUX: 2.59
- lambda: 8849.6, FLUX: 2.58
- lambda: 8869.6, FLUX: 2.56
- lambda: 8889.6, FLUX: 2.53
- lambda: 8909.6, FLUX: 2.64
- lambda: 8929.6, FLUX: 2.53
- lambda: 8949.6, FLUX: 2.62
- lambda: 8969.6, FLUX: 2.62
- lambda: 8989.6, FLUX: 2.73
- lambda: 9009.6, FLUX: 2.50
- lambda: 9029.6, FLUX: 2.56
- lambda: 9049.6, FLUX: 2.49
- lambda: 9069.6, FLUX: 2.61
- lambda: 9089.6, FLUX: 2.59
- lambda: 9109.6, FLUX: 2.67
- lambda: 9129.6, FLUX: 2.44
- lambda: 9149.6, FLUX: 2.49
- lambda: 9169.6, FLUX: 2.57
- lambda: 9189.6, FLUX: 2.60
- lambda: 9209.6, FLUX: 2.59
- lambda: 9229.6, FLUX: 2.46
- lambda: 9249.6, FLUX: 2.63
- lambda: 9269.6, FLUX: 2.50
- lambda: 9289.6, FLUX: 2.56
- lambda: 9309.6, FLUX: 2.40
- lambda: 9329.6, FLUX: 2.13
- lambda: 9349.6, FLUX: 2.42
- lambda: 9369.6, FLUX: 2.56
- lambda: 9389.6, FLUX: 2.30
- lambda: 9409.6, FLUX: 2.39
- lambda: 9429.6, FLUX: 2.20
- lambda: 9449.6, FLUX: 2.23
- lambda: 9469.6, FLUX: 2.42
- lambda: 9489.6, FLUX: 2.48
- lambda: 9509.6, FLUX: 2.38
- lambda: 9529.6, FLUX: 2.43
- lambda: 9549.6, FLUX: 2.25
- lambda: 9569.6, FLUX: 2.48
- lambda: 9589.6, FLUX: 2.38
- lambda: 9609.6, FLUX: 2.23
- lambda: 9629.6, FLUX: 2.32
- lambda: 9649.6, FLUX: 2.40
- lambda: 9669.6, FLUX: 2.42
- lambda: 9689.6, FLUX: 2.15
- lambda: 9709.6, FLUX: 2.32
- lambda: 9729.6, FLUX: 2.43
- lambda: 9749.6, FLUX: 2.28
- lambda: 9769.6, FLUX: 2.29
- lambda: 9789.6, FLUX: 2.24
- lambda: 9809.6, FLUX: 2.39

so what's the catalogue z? 0.220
